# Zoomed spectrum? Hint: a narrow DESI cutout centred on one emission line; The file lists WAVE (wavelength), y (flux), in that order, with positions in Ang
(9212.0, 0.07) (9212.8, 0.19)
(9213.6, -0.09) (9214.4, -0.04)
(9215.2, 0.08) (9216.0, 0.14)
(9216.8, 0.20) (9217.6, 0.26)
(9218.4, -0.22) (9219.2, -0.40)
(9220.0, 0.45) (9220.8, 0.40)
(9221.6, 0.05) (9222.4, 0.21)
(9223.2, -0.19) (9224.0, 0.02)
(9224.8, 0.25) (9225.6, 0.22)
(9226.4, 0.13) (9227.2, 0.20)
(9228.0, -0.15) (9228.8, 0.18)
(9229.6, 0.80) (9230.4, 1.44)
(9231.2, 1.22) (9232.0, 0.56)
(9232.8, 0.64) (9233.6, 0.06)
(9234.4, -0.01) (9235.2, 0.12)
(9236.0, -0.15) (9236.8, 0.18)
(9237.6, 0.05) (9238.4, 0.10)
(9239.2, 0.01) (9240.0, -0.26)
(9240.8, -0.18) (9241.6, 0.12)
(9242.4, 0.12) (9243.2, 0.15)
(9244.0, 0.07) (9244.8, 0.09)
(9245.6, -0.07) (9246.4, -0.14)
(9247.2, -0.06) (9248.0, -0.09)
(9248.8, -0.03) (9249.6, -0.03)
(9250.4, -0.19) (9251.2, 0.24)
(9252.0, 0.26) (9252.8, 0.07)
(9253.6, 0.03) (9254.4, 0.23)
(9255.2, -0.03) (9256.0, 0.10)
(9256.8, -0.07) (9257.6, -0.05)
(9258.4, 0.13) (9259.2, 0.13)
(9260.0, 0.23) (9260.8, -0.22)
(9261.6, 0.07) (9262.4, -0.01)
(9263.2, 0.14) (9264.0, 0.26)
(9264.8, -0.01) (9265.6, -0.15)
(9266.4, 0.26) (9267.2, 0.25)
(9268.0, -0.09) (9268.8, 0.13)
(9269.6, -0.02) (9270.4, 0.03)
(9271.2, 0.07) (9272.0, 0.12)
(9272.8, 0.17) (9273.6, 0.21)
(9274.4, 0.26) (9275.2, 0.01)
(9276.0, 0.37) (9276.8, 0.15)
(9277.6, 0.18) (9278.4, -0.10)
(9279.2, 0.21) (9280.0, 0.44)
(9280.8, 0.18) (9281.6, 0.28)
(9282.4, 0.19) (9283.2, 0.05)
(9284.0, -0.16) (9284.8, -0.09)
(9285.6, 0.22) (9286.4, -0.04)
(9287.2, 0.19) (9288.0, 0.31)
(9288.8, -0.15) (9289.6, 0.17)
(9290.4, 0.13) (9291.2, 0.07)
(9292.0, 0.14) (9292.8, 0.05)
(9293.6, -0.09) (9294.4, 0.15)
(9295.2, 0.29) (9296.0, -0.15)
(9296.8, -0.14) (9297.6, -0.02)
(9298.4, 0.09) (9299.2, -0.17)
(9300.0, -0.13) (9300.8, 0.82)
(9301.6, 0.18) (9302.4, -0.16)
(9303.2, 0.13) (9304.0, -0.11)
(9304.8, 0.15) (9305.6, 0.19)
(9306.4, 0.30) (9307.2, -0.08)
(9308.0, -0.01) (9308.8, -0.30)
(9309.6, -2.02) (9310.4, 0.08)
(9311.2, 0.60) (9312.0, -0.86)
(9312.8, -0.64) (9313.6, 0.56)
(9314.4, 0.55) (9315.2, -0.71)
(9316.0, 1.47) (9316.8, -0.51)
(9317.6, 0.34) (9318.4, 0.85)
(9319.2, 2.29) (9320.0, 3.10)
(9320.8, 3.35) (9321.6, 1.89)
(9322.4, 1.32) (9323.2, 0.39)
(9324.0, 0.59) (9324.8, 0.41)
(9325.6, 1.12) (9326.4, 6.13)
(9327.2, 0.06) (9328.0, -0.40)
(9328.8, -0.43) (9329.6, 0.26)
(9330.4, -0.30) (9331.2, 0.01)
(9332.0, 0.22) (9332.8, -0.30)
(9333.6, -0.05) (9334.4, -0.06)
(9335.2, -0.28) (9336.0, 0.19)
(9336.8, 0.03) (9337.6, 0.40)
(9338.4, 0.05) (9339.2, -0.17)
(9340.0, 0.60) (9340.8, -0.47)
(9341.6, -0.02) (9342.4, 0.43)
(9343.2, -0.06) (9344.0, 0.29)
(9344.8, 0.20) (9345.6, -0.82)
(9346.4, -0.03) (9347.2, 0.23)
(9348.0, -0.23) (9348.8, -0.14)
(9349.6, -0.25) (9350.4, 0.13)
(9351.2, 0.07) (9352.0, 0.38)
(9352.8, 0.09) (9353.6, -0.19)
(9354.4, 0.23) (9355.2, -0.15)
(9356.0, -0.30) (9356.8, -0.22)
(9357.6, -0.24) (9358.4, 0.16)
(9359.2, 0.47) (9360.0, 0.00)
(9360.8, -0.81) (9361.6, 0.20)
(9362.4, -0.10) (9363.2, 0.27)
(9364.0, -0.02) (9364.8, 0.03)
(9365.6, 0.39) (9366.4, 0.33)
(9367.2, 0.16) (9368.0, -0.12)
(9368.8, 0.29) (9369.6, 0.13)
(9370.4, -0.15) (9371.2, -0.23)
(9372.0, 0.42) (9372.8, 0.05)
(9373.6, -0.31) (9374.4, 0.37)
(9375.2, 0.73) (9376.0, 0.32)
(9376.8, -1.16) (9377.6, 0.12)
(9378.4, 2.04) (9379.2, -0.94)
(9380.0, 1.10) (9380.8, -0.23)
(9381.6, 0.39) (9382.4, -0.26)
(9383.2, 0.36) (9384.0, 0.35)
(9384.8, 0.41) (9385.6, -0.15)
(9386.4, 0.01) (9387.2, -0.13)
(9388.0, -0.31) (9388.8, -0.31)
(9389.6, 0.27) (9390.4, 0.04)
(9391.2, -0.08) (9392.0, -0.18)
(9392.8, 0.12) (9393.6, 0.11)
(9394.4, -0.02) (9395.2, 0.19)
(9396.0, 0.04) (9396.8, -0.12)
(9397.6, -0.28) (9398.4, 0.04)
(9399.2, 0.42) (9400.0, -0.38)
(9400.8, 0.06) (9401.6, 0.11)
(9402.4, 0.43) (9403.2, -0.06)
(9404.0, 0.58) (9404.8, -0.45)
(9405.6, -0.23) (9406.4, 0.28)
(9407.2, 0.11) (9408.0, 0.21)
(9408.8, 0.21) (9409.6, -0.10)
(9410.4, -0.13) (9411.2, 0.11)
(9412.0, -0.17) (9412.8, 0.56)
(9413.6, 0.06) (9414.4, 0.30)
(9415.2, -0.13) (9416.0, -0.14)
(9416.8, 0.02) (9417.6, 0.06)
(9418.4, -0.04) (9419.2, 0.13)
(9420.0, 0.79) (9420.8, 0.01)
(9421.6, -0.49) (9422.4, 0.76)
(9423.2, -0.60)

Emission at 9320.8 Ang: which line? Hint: [O III] 5007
